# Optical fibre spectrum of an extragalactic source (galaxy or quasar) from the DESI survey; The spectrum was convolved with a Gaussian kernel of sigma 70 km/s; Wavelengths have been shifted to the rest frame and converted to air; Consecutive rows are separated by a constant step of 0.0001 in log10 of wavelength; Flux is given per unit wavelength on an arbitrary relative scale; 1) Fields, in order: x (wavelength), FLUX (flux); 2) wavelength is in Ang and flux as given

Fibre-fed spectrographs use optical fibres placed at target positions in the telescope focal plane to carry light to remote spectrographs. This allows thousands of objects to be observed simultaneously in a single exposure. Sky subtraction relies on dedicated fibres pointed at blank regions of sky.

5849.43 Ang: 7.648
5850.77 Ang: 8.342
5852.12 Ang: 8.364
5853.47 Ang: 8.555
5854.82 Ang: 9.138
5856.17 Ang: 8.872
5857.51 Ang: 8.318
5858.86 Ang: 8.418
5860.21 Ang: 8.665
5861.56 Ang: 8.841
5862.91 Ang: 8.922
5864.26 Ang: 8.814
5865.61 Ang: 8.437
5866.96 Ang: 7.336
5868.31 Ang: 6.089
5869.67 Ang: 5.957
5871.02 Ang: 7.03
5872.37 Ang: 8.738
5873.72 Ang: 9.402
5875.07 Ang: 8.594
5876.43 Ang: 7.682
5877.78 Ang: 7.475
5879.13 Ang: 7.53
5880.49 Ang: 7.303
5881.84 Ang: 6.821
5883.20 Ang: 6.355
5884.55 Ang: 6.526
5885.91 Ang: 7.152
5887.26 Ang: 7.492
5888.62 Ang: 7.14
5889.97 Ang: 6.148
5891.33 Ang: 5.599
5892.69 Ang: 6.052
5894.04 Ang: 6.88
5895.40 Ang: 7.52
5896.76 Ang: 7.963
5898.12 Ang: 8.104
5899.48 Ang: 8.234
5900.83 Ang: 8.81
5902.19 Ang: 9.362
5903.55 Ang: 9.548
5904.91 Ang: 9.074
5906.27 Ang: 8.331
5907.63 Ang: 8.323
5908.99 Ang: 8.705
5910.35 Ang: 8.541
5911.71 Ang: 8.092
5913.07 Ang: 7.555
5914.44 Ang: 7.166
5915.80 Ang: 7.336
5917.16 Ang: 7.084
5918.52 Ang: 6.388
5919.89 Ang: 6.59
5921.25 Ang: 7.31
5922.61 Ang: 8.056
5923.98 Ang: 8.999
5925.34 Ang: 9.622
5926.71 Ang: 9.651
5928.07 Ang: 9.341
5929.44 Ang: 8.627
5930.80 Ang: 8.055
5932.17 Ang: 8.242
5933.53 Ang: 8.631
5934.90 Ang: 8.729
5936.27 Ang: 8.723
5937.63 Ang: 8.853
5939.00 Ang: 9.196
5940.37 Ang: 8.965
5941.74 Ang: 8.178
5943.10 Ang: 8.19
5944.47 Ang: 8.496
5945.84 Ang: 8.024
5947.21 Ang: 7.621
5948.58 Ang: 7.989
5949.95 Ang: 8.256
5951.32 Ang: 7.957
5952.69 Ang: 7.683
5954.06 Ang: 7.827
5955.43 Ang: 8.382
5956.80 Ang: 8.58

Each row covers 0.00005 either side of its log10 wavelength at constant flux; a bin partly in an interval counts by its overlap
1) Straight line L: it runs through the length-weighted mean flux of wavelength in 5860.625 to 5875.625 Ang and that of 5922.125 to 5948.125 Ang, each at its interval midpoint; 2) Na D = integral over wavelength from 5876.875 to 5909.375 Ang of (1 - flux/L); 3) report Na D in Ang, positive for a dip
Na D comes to 2.6 Ang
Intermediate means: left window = 8.02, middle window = 7.59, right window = 8.64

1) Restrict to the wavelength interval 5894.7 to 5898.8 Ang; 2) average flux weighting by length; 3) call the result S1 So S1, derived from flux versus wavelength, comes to 7.84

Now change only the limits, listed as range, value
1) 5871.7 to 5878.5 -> 8.38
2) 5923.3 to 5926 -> 9.32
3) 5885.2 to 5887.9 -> 7.31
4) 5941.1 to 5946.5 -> 8.23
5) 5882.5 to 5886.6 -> 6.68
